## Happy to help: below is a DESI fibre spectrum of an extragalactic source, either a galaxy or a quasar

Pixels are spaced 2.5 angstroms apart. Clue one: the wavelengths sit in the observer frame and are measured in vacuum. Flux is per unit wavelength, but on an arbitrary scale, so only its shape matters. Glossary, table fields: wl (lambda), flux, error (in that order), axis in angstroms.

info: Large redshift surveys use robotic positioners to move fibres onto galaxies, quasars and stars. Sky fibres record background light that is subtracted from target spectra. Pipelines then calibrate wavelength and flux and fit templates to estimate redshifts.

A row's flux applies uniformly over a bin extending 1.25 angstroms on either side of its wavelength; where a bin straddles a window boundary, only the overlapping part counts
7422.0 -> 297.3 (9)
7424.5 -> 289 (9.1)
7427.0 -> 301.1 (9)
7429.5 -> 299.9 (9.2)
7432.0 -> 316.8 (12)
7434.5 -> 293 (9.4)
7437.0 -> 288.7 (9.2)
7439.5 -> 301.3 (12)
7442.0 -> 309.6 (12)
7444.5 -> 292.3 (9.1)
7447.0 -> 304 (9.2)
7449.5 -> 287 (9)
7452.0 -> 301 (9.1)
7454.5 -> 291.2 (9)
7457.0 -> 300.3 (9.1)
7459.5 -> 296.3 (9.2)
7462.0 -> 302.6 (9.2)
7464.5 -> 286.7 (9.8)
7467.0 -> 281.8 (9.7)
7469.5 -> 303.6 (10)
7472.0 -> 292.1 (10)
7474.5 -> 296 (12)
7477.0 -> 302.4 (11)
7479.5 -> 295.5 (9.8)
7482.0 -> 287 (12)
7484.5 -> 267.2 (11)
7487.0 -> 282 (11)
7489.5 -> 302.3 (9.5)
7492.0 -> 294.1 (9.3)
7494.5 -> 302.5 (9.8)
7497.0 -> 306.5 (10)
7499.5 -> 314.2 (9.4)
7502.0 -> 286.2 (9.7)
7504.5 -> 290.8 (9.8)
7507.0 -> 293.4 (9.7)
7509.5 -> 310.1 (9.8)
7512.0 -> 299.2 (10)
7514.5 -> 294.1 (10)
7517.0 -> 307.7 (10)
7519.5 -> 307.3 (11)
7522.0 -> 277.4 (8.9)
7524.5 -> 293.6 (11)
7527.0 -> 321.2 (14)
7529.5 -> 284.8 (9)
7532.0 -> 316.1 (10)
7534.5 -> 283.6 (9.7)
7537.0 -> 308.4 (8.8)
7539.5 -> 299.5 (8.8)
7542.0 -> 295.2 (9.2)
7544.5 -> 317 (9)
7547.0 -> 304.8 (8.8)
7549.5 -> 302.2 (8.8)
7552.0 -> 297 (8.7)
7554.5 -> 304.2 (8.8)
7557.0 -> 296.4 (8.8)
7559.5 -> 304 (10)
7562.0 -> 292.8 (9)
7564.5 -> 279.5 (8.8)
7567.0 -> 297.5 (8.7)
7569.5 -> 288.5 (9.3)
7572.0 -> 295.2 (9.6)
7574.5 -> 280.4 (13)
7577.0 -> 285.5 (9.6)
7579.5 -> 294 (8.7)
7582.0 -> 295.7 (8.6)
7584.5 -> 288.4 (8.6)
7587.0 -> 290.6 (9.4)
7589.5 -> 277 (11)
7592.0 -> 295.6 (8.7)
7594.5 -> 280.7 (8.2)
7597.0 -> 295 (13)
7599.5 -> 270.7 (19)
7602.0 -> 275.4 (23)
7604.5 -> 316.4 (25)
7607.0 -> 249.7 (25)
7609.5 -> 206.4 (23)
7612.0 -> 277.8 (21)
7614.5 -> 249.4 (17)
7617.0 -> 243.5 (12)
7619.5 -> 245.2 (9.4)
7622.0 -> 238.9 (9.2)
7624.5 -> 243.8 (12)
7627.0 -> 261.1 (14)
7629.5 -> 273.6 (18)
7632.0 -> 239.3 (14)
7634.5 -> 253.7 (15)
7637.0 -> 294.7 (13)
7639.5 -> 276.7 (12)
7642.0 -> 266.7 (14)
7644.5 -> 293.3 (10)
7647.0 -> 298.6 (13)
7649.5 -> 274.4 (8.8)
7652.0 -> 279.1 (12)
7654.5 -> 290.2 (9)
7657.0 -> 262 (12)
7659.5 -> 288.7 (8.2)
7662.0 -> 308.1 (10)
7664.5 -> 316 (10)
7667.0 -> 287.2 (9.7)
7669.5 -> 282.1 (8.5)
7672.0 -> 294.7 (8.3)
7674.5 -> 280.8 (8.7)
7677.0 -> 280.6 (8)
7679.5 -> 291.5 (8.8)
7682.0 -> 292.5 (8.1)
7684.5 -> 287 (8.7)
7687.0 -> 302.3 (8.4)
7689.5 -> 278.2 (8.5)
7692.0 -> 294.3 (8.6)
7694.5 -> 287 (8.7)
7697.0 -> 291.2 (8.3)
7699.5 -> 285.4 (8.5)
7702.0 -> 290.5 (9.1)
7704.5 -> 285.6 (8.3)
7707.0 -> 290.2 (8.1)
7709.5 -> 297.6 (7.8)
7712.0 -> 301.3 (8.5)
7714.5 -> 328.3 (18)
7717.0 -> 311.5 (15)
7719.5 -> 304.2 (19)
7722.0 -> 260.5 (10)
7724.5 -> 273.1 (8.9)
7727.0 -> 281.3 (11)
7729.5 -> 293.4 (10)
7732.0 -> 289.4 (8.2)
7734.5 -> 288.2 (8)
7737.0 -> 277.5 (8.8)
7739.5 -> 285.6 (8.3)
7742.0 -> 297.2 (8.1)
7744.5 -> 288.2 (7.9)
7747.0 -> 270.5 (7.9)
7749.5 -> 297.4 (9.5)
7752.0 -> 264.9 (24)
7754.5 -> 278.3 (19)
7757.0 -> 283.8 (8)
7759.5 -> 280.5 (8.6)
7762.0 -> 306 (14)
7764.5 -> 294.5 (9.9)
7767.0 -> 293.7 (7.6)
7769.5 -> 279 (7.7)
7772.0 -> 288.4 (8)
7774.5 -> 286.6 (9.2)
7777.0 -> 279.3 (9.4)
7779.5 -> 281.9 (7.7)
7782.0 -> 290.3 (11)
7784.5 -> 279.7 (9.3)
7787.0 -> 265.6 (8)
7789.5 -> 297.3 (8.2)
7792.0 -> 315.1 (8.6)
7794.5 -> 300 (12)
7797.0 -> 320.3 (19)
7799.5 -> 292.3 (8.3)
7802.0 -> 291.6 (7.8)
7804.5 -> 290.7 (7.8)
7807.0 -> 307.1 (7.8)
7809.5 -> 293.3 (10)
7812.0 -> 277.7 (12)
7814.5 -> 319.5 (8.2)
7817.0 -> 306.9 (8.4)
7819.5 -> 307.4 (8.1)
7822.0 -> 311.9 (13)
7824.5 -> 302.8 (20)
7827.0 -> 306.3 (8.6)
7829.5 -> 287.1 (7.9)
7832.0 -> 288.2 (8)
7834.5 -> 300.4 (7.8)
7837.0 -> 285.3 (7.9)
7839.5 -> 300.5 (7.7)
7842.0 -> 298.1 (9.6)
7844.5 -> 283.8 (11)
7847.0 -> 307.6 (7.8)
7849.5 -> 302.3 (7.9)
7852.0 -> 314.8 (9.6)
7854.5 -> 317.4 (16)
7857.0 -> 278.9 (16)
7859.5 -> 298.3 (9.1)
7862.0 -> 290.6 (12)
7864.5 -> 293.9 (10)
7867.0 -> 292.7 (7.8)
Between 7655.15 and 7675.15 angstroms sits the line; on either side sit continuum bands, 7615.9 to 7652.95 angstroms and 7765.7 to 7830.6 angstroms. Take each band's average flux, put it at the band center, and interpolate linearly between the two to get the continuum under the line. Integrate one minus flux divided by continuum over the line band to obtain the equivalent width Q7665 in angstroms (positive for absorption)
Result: -1.4 angstroms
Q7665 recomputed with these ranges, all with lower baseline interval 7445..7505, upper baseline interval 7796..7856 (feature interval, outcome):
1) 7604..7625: 3.3 angstroms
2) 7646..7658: 0.7 angstroms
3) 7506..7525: -0.2 angstroms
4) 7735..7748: 0.6 angstroms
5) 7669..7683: 0.5 angstroms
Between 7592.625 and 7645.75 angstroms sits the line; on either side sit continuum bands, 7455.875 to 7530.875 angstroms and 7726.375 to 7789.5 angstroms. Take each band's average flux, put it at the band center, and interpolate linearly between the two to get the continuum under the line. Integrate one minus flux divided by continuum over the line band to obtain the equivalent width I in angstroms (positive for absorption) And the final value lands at 4.76 angstroms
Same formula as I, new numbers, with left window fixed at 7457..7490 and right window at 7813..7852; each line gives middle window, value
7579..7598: 0.4 angstroms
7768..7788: 1.2 angstroms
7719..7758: 2.0 angstroms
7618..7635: 2.6 angstroms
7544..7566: -0.4 angstroms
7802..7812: 0.2 angstroms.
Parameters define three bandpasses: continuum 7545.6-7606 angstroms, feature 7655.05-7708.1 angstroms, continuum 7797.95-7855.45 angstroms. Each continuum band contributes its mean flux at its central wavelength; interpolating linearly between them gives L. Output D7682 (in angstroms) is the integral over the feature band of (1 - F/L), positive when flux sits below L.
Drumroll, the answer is 1.05 angstroms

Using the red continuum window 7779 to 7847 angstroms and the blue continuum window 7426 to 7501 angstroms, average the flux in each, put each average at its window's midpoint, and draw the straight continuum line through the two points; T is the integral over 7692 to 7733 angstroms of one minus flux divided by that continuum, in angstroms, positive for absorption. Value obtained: 0.65 angstroms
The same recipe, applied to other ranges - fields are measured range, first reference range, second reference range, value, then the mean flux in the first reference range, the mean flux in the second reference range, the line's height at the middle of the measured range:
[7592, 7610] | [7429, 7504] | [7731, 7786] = 1.0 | 296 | 285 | 291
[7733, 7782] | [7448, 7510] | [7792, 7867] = 2.1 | 295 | 299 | 298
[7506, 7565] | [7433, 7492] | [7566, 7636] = -3.7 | 294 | 272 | 282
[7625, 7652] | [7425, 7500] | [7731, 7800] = 1.8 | 296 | 288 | 292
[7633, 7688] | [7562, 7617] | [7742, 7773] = -0.7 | 280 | 286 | 282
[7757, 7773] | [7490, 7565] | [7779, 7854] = 0.4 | 300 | 298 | 298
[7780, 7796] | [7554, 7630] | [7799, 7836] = 0.3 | 277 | 299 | 296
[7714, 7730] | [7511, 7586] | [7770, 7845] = 0.2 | 297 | 295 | 296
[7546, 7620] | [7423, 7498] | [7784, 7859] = 3.4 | 296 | 299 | 297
